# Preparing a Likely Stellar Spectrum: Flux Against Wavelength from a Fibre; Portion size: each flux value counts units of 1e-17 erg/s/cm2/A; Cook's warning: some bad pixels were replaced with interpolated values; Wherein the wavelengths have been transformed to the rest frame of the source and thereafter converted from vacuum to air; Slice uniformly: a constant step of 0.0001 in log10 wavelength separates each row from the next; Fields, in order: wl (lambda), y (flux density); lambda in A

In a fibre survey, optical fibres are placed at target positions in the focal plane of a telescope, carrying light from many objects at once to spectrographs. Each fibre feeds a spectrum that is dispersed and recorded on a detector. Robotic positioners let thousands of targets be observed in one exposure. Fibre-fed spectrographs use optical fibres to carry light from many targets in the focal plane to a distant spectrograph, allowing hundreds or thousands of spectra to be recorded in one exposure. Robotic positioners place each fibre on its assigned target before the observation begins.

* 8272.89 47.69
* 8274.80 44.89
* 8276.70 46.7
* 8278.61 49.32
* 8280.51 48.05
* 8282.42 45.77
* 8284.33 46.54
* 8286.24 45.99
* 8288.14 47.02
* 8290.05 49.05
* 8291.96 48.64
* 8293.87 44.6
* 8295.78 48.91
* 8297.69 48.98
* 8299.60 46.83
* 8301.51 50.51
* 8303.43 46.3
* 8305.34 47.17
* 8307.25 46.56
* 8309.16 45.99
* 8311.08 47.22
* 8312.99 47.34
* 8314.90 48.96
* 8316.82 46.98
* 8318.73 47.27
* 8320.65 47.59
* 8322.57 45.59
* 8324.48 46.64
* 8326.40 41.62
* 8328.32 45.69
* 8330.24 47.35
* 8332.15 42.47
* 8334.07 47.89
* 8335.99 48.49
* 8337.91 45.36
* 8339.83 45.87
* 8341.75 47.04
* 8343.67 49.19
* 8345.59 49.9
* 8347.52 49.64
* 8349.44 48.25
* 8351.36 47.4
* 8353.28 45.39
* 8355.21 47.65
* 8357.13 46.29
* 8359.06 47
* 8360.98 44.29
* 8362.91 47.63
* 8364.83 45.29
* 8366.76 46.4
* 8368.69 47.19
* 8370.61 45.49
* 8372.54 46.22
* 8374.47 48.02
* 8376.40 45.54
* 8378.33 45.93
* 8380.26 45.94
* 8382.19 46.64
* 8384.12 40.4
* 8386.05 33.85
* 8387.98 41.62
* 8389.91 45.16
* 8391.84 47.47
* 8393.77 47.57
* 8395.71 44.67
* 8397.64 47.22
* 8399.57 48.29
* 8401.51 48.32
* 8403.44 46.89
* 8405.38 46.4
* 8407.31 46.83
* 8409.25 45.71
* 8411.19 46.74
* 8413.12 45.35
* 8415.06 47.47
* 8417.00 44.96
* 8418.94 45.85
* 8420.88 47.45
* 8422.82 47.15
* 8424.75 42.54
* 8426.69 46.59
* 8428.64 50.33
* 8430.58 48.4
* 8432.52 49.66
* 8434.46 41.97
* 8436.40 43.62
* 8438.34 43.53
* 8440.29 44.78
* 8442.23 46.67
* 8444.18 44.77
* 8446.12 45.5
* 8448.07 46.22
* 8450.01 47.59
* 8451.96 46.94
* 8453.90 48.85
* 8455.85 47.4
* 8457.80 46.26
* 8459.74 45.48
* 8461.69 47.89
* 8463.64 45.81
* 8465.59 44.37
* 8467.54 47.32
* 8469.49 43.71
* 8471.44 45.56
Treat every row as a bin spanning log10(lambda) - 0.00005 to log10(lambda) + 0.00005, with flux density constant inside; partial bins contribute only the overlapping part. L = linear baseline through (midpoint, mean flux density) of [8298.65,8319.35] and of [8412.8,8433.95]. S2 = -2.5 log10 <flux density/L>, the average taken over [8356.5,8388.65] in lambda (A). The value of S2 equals 0.05 mag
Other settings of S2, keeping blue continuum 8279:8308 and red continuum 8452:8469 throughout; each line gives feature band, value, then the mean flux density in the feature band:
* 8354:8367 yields 0.02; 46.3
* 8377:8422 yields 0.03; 45.5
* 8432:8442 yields 0.05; 44.7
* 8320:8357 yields 0.01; 46.8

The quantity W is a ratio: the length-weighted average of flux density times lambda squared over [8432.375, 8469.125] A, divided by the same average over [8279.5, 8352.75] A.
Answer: 1.01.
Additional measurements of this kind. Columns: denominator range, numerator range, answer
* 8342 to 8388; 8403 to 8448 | 1.02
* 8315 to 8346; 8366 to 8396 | 0.98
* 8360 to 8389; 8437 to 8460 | 1.05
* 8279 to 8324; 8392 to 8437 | 1.01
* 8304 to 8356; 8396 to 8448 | 1.01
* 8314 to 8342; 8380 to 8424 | 1.00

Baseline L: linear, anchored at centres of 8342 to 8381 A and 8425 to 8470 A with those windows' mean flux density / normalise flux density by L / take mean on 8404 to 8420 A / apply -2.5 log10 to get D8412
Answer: 0.01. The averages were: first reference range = 46.9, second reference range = 46.2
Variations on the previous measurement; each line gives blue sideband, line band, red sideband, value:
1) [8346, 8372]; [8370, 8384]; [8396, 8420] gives 0.020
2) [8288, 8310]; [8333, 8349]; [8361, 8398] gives -0.037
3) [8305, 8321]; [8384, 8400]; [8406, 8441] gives 0.055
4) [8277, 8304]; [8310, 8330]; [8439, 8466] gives 0.020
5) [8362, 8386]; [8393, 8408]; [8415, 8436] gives -0.025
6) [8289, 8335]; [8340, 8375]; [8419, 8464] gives -0.009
